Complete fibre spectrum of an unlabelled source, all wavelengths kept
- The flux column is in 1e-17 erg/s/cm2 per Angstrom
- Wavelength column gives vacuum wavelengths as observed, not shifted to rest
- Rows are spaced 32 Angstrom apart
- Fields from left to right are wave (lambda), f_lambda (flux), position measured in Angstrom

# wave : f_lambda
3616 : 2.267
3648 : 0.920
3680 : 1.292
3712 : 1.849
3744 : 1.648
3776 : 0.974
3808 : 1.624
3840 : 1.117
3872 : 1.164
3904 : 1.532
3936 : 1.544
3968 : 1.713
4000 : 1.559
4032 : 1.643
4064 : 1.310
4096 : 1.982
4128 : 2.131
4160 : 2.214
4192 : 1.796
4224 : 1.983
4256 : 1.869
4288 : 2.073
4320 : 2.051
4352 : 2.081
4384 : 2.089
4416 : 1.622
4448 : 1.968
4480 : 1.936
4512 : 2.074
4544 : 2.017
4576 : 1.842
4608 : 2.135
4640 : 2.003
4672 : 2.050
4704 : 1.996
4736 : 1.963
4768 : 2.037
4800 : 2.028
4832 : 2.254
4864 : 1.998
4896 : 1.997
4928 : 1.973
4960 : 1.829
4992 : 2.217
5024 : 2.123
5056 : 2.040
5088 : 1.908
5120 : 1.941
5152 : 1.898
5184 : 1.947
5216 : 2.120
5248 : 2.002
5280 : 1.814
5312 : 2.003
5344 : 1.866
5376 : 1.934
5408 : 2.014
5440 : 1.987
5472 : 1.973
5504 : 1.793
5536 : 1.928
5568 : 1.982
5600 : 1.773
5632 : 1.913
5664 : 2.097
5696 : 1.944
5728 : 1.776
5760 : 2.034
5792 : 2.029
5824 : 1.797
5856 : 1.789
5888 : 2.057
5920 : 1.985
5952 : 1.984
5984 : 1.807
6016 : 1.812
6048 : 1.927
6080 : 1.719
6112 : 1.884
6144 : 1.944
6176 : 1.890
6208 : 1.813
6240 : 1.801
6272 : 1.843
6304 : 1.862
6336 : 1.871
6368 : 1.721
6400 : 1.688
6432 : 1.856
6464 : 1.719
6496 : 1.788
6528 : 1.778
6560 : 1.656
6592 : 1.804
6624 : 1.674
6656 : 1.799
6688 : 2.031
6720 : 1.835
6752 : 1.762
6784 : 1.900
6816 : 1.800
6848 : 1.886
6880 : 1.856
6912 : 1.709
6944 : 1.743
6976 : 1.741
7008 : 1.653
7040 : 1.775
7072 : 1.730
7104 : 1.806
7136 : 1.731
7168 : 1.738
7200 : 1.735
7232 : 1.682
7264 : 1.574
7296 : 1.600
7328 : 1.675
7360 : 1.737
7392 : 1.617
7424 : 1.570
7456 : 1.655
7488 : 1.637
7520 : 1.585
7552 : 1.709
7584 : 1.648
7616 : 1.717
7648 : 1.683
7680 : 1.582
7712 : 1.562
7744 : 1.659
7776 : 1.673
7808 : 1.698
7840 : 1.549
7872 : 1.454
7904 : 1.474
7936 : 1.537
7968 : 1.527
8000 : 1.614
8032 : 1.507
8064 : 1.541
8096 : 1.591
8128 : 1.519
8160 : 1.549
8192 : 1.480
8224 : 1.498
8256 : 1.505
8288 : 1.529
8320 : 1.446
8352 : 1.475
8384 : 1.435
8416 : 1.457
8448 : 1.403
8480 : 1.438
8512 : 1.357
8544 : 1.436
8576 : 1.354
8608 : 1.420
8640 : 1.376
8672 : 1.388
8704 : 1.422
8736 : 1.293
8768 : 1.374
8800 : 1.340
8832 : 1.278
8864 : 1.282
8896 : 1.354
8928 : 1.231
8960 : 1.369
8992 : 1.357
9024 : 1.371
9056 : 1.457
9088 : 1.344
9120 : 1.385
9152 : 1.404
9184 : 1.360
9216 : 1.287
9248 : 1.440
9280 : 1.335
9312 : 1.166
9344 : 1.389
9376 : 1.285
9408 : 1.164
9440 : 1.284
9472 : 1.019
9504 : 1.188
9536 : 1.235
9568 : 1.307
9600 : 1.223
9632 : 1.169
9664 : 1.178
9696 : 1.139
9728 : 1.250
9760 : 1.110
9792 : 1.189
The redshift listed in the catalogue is 0.02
